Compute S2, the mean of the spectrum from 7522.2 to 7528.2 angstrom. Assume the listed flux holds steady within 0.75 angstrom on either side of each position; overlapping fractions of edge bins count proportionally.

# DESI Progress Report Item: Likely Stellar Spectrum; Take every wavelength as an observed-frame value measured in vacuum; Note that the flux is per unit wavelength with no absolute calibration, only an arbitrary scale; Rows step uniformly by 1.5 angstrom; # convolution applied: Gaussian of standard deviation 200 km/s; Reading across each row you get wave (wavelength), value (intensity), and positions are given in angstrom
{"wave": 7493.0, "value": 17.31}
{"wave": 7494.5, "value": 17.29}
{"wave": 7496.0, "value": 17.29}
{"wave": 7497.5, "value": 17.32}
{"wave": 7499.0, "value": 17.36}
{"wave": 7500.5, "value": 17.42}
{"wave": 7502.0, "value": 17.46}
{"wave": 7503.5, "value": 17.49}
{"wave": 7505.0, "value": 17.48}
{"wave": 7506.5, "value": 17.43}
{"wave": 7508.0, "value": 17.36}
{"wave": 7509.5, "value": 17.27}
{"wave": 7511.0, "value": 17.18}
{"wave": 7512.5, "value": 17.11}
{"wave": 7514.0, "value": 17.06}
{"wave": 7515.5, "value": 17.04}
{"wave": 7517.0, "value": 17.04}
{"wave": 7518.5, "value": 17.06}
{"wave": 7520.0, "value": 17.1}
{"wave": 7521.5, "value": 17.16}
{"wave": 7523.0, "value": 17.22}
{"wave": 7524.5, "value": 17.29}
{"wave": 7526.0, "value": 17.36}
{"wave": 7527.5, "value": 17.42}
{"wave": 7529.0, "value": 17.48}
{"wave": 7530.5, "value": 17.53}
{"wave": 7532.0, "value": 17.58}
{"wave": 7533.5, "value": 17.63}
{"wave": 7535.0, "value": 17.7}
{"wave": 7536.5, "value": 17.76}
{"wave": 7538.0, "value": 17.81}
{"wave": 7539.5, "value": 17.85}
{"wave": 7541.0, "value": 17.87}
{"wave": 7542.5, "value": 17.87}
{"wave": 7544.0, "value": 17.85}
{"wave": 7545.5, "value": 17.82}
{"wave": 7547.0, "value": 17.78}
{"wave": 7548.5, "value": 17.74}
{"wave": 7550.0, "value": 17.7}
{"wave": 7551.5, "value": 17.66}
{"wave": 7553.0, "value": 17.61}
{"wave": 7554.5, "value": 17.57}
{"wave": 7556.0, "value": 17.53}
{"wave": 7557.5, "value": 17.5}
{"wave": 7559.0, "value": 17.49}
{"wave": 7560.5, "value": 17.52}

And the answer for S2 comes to 17.3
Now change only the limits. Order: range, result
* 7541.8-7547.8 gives 17.8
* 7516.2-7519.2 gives 17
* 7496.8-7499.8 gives 17.3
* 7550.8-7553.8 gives 17.6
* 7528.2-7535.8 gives 17.6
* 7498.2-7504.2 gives 17.4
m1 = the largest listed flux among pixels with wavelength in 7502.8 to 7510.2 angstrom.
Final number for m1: 17.49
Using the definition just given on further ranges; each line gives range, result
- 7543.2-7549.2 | 17.85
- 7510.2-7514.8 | 17.18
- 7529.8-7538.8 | 17.81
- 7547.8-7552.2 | 17.74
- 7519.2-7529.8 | 17.48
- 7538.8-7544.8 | 17.87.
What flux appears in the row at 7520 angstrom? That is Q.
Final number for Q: 17.1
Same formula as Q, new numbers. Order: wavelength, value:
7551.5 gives 17.66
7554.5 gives 17.57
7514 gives 17.06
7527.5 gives 17.42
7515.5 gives 17.04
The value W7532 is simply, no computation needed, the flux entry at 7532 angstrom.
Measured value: 17.58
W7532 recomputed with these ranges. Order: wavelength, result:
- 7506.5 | 17.43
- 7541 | 17.87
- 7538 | 17.81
